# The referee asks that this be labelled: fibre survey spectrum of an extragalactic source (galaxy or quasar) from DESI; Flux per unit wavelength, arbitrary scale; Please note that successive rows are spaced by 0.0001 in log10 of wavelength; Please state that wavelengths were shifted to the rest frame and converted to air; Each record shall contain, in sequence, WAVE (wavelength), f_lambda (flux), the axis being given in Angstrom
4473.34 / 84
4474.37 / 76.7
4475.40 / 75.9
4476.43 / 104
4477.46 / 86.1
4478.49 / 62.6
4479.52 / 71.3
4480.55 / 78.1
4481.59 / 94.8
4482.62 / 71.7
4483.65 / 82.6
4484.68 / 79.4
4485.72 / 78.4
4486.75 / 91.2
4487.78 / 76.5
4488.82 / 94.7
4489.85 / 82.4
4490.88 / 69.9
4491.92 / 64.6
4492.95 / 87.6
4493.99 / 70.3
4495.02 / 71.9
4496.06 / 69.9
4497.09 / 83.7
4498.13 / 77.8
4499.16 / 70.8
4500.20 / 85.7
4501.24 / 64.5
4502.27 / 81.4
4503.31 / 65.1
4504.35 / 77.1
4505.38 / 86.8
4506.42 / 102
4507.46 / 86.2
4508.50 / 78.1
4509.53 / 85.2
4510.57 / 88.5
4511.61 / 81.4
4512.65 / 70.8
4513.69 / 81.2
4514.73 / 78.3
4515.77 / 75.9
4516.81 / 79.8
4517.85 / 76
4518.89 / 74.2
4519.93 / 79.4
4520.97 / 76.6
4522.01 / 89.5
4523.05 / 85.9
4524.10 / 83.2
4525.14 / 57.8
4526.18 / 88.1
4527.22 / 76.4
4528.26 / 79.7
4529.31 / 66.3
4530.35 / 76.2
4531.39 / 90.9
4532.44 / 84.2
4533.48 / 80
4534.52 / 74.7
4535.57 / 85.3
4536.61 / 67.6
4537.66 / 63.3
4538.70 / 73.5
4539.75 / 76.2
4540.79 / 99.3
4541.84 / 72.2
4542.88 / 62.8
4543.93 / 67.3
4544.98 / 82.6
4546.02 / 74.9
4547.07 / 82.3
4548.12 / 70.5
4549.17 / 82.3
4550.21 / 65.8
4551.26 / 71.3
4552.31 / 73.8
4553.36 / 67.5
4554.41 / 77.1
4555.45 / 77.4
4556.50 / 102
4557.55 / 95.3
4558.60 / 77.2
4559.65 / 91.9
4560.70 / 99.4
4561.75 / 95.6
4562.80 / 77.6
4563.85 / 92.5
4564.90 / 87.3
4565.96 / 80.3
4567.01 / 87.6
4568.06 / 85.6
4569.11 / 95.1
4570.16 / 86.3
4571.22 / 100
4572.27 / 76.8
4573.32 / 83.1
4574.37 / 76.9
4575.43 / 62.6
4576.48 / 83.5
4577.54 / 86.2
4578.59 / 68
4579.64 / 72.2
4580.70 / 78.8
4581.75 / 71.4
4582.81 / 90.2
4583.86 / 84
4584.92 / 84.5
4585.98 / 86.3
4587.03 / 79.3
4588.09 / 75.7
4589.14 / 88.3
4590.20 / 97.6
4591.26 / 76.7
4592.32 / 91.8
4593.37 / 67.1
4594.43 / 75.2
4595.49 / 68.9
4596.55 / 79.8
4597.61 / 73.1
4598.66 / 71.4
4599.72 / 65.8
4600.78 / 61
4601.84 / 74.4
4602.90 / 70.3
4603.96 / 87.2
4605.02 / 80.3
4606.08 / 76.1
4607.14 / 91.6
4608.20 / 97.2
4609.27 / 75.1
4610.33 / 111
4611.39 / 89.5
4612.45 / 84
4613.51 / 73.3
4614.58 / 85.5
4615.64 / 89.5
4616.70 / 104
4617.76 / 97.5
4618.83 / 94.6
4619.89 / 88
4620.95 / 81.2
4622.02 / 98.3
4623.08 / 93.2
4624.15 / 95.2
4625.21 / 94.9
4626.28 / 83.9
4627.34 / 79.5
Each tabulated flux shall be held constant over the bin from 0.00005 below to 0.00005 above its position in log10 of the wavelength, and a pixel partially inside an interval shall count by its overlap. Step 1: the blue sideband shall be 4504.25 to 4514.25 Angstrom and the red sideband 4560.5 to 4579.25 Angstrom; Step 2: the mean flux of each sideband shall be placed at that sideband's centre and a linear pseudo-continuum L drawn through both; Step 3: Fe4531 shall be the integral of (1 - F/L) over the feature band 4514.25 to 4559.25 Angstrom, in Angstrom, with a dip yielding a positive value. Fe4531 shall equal 3.4 Angstrom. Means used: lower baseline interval 84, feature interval 77.7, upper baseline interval 84.3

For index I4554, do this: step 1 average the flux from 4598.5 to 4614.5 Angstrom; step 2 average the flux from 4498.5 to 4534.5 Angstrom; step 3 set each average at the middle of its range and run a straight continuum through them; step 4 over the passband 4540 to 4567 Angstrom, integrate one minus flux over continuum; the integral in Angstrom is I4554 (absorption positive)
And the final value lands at -0.37 Angstrom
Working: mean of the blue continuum 79.4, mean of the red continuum 80.9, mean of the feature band 81.1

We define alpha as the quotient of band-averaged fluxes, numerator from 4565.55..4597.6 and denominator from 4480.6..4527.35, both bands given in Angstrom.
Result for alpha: 1.0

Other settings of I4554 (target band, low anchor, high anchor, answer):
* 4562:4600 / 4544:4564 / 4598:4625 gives 1.07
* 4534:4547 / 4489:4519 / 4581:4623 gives 0.80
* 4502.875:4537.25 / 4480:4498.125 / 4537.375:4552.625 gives -1.30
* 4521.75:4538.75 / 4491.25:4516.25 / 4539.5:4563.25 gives 0.36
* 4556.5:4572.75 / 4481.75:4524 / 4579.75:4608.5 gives -2.00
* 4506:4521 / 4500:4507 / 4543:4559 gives -0.24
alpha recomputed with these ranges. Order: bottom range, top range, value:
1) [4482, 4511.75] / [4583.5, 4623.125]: 1.05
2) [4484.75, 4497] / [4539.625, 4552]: 0.97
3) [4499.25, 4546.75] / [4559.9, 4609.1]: 1.04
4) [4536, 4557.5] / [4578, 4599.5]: 1.04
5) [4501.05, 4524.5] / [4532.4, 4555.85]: 0.93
